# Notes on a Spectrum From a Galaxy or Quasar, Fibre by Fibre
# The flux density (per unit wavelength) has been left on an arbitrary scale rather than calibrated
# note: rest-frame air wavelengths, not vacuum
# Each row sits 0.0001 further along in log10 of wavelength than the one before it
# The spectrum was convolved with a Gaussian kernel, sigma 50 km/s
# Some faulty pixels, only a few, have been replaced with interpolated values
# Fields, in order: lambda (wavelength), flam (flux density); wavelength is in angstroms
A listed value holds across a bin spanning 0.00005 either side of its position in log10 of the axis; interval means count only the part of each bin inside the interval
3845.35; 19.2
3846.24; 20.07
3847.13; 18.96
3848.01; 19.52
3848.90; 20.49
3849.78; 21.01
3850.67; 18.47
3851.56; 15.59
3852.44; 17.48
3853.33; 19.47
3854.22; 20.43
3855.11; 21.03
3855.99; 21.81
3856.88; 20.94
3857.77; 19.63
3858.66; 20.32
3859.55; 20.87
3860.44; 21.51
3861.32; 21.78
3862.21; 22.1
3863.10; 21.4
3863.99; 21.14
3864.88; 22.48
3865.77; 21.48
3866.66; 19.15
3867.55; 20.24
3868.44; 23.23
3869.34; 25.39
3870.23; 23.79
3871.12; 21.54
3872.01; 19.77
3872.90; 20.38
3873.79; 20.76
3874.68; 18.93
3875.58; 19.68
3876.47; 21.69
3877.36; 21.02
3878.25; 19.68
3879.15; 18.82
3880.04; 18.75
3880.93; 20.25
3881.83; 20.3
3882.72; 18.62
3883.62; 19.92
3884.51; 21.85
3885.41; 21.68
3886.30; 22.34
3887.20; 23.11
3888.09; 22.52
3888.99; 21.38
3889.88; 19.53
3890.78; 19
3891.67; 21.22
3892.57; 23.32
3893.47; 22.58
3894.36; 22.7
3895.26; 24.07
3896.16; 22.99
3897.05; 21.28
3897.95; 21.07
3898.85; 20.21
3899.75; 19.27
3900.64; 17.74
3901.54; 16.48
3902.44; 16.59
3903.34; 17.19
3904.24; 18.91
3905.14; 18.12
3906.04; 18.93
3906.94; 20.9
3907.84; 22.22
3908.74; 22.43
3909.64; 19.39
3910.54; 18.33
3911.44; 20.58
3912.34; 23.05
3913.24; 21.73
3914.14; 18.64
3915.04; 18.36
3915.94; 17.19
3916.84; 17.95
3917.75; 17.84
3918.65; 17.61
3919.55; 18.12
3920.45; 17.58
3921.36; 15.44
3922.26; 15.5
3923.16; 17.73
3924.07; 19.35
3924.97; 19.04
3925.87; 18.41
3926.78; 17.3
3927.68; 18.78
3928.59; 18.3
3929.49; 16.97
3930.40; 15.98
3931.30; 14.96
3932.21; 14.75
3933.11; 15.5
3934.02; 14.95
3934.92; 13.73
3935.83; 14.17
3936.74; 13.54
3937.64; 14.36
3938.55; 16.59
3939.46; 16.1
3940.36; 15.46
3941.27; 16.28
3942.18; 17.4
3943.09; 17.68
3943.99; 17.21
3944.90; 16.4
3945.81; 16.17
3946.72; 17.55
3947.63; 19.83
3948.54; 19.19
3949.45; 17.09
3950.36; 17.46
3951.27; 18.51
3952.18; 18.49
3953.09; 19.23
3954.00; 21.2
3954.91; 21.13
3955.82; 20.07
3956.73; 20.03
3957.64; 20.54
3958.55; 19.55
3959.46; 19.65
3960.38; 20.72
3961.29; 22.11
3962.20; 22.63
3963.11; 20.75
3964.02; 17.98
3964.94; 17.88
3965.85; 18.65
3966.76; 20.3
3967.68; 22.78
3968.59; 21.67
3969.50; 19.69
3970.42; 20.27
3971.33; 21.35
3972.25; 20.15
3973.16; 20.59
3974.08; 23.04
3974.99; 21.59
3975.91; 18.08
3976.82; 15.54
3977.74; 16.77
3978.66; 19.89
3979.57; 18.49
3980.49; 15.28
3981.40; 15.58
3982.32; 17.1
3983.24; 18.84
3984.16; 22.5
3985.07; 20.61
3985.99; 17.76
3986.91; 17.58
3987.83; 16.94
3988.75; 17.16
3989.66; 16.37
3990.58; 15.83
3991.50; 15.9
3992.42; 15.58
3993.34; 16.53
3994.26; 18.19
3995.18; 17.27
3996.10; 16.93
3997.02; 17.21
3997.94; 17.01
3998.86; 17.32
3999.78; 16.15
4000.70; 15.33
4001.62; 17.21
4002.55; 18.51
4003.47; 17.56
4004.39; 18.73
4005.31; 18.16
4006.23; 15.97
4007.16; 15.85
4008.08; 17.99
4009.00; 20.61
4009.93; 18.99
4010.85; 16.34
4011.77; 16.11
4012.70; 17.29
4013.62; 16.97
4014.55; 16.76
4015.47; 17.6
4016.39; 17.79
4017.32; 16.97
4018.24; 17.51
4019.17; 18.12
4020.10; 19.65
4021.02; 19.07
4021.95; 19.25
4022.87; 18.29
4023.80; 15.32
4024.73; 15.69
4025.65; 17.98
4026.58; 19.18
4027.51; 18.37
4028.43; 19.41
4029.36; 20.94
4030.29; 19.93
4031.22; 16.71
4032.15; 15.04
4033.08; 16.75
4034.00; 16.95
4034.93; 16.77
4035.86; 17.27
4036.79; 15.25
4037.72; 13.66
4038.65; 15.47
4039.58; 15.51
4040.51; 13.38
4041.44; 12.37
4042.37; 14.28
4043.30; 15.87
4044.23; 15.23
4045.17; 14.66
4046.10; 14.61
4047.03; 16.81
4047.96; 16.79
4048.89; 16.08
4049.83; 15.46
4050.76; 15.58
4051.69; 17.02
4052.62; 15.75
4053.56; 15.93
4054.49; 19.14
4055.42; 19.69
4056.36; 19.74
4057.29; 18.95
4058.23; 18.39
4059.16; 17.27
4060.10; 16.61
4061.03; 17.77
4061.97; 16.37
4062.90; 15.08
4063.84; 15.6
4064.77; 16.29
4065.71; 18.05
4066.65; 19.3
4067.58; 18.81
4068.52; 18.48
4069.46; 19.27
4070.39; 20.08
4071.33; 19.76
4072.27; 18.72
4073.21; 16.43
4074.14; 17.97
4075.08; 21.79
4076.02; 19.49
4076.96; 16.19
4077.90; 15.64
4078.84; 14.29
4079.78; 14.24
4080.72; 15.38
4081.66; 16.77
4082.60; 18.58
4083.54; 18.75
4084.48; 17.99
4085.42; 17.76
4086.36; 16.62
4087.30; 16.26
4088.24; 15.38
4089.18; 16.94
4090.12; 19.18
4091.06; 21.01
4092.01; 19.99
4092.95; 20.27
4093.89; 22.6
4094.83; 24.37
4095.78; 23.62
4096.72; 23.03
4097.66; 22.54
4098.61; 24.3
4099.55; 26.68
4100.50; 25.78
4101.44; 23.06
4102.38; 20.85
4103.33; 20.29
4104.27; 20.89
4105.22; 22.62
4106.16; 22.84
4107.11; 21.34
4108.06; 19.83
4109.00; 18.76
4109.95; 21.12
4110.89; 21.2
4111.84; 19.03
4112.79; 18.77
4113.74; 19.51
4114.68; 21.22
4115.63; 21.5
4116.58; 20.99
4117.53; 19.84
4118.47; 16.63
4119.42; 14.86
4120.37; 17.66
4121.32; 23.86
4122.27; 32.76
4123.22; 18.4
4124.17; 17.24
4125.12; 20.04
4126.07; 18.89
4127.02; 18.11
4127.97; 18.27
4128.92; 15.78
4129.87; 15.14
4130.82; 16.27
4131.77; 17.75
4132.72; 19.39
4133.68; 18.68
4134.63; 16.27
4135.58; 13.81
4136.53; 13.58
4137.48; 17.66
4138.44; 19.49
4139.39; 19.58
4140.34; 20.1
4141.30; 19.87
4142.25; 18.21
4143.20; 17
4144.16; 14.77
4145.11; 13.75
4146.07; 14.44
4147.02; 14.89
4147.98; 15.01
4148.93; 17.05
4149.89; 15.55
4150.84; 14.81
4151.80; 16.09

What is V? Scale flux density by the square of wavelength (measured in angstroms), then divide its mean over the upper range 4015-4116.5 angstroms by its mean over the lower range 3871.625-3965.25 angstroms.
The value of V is 1.0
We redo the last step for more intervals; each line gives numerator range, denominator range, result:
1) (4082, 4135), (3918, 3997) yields 1.19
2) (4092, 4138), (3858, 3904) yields 1.09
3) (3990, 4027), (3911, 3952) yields 1.05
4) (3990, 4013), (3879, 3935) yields 0.94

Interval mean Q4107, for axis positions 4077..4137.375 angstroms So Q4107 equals 19.4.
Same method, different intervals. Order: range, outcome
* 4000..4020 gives 17.5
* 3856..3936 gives 19.7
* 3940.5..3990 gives 19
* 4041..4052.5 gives 15.4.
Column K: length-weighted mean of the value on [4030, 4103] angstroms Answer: 17.9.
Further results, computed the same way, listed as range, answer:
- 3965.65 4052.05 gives 17.5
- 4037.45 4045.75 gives 14.5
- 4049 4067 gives 17.2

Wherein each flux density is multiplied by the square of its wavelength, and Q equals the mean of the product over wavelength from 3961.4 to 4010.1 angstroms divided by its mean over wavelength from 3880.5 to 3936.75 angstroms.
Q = 1.0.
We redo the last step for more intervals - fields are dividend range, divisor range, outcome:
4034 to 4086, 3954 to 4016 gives 0.95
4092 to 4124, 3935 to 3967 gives 1.27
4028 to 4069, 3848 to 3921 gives 0.89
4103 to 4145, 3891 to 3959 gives 1.14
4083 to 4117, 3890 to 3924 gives 1.17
